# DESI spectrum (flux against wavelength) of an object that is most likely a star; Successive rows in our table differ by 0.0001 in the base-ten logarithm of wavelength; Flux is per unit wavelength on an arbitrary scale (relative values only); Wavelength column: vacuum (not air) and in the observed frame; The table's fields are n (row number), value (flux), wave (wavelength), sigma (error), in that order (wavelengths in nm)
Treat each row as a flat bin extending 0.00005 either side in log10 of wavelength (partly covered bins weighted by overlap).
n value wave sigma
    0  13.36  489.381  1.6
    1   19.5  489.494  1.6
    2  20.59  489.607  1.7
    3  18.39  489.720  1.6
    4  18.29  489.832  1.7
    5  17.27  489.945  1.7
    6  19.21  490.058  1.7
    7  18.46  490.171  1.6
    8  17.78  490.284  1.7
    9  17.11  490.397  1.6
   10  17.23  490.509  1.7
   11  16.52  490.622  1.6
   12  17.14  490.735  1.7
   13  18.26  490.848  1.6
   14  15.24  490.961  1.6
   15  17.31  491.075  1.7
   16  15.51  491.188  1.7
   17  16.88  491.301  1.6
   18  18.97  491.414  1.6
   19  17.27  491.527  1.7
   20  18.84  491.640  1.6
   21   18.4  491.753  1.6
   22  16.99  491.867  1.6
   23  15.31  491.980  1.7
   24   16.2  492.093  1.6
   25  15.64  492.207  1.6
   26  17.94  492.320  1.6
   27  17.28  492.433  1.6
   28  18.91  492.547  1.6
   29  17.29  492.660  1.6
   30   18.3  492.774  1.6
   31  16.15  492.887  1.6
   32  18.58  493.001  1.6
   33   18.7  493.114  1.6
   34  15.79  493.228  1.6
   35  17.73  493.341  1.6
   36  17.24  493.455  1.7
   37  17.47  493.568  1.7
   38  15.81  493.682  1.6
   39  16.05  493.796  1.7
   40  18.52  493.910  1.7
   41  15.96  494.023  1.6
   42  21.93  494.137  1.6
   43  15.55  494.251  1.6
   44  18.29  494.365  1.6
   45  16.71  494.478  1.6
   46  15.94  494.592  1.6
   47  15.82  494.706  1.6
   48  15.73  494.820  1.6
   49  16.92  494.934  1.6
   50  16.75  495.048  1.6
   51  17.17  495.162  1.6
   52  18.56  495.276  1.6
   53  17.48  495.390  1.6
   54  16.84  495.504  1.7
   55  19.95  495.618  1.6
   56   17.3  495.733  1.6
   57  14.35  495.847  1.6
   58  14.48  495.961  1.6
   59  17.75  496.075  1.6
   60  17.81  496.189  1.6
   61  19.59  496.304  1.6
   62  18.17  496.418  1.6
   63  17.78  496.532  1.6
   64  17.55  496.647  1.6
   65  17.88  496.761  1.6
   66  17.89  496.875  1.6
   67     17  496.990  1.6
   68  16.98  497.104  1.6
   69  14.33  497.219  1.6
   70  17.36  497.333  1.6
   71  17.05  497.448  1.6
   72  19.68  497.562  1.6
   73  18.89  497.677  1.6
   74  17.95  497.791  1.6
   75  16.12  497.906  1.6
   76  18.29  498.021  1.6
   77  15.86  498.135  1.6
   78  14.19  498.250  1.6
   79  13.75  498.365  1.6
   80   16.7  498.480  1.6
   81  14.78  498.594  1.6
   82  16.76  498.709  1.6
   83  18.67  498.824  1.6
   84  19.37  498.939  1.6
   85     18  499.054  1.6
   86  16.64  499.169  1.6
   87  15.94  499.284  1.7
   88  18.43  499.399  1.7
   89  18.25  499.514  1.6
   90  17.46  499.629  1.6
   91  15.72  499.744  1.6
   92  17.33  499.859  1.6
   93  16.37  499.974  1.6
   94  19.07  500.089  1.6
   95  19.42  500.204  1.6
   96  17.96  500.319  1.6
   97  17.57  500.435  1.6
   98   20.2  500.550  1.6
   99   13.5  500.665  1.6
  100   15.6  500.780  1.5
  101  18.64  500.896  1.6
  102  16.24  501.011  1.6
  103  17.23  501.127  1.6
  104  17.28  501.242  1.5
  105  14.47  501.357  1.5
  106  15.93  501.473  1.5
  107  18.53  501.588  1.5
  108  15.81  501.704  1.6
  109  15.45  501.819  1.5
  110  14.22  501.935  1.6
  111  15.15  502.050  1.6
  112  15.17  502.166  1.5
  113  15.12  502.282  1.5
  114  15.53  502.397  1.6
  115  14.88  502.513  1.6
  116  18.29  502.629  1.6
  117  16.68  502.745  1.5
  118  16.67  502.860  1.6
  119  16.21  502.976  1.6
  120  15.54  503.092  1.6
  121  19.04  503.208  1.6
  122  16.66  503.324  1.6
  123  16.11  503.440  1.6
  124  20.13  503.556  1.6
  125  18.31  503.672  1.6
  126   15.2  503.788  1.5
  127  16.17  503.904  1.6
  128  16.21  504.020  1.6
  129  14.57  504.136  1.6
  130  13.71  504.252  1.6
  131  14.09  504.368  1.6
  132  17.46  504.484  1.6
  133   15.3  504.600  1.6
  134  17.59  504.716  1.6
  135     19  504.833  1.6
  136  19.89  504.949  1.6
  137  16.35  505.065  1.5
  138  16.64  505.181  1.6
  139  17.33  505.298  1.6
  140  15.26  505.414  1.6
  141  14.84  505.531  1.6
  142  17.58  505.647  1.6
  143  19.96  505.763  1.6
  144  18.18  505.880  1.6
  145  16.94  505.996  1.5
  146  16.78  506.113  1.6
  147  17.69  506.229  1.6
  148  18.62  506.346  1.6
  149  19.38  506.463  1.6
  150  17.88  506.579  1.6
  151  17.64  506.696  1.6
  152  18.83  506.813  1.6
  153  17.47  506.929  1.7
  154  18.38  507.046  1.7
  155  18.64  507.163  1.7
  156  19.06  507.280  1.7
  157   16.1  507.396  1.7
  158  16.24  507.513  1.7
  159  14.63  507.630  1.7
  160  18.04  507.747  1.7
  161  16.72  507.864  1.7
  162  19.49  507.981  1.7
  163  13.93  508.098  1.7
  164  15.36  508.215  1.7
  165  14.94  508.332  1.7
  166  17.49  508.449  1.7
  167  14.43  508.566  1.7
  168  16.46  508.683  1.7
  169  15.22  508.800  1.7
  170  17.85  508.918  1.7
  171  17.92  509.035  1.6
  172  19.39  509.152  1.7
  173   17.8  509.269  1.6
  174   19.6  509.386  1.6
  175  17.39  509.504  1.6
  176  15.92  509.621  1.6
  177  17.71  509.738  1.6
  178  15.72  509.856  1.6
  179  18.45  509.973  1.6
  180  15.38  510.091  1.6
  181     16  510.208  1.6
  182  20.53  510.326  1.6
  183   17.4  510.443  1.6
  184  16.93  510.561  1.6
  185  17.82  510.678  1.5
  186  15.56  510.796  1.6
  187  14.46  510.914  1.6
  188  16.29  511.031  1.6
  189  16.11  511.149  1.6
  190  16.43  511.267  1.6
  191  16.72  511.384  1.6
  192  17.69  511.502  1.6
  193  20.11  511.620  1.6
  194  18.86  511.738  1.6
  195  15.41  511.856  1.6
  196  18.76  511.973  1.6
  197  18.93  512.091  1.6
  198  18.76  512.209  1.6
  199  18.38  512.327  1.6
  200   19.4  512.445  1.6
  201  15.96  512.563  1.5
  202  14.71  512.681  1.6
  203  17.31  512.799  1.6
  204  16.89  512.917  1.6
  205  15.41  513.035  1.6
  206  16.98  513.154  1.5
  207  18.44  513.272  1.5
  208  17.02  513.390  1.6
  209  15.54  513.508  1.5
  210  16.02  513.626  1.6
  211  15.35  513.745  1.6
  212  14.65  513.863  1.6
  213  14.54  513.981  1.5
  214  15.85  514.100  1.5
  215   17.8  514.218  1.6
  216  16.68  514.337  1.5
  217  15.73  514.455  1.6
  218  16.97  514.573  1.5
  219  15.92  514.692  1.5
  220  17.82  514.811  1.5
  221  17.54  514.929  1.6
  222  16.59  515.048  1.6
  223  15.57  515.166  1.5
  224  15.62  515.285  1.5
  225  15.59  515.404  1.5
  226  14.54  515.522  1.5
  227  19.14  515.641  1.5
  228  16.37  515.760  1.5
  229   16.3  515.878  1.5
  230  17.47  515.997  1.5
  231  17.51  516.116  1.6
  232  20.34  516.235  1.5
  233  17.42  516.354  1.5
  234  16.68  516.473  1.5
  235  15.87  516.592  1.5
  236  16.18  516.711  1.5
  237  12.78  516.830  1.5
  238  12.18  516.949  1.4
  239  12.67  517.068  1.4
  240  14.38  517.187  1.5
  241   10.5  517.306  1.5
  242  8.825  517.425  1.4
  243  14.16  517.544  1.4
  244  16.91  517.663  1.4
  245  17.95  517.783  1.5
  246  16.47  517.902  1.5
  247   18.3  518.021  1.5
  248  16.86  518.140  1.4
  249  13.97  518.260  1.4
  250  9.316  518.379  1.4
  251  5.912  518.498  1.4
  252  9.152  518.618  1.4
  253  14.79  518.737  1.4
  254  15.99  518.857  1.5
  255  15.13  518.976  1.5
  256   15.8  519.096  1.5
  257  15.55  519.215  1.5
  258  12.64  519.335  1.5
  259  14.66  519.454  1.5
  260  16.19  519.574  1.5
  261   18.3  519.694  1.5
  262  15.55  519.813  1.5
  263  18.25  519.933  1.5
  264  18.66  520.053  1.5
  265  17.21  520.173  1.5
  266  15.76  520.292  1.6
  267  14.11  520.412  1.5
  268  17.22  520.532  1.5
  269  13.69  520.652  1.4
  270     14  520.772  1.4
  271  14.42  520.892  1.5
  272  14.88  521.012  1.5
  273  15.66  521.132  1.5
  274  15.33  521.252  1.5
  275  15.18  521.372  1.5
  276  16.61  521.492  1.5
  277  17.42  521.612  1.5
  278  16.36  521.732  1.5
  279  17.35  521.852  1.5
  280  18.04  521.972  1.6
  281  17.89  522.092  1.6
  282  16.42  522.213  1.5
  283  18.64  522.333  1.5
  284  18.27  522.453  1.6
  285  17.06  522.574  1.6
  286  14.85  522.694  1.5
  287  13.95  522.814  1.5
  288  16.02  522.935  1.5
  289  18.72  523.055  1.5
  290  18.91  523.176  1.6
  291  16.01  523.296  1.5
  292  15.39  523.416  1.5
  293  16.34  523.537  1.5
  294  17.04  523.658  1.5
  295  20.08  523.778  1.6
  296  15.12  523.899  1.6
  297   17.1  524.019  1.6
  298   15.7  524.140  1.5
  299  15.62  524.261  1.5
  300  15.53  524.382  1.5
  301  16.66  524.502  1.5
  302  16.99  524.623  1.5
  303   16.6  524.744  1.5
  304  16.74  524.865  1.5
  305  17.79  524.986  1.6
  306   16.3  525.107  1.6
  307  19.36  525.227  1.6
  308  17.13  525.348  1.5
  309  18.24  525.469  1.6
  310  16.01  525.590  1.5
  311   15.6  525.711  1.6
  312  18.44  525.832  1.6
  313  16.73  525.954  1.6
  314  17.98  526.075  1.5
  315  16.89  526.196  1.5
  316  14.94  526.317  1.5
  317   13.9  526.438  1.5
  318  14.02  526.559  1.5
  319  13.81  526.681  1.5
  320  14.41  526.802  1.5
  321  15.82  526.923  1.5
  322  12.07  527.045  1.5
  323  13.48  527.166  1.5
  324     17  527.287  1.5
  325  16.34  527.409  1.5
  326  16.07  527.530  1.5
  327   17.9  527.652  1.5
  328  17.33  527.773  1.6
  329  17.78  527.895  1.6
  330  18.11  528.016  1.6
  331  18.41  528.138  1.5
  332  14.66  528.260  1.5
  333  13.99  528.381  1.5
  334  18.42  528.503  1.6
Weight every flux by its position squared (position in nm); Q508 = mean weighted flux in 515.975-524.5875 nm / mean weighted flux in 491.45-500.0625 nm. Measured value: 1.0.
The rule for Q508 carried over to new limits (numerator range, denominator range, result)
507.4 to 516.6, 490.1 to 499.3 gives 1.05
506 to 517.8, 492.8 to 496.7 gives 1.03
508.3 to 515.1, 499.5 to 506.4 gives 1.04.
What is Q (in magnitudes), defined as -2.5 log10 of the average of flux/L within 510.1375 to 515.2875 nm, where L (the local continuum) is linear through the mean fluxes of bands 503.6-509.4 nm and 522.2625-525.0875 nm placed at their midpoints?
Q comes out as 0.00 mag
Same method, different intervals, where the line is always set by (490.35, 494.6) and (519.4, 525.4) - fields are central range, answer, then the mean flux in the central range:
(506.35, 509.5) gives -0.03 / 17.3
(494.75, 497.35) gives 0.00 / 17.2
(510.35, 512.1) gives -0.02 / 17.2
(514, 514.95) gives 0.00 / 16.7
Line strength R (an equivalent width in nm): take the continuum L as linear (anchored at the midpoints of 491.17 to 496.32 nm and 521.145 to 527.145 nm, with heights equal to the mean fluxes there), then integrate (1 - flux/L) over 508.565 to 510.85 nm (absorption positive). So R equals -0.06 nm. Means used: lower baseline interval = 17.2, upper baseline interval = 16.5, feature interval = 17.2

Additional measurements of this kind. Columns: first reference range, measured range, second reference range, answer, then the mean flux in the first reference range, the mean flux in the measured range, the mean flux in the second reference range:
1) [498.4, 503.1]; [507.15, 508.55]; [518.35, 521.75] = -0.042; 16.7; 16.6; 15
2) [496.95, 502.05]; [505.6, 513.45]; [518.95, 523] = -0.358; 16.9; 17.3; 16.1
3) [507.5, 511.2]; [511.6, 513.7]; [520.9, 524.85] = -0.072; 16.8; 17.3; 16.6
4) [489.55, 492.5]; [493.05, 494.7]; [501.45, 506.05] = 0.003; 17.5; 17.2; 16.5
